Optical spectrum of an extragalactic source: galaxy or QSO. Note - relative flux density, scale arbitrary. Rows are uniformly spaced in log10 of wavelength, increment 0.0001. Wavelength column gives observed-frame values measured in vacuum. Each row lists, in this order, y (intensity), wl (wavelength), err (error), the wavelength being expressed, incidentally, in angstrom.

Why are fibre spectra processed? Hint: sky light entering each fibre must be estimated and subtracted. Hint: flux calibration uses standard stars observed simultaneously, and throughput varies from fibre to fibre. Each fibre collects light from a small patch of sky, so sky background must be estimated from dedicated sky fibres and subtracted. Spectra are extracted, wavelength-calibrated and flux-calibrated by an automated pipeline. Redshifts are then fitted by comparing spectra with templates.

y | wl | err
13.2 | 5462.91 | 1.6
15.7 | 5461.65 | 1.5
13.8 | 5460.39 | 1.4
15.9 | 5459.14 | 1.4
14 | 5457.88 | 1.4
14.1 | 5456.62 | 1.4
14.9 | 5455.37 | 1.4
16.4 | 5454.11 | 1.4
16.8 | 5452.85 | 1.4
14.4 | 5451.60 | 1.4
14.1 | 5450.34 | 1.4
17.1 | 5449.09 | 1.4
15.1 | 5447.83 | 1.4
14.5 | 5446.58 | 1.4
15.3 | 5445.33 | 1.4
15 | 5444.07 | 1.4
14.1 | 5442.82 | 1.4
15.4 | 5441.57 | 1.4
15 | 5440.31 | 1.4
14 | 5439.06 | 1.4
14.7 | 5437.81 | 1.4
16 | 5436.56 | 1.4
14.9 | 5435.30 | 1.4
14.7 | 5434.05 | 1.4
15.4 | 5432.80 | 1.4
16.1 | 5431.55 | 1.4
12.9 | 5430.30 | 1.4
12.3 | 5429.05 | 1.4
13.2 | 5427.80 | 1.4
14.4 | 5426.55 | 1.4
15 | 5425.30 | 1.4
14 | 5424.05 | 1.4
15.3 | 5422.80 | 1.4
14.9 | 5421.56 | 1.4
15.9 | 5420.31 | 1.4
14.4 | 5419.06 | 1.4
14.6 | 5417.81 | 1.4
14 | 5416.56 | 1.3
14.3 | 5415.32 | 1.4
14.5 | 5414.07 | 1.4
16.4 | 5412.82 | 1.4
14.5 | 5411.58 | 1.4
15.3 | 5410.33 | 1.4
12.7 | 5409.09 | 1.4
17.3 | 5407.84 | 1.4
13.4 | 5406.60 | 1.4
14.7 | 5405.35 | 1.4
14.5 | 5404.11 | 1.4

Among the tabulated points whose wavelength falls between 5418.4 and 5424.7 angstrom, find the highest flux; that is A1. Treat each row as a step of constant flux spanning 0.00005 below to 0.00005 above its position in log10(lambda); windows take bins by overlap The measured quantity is 15.9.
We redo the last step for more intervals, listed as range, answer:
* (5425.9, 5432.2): 16.1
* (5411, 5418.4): 16.4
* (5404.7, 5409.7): 17.3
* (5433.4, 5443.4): 16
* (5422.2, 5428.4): 15.3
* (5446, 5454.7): 17.1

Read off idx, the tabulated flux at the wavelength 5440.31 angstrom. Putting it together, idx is 15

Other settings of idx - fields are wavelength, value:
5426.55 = 14.4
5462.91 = 13.2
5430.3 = 12.9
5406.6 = 13.4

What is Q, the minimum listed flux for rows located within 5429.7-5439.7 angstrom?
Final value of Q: 12.9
